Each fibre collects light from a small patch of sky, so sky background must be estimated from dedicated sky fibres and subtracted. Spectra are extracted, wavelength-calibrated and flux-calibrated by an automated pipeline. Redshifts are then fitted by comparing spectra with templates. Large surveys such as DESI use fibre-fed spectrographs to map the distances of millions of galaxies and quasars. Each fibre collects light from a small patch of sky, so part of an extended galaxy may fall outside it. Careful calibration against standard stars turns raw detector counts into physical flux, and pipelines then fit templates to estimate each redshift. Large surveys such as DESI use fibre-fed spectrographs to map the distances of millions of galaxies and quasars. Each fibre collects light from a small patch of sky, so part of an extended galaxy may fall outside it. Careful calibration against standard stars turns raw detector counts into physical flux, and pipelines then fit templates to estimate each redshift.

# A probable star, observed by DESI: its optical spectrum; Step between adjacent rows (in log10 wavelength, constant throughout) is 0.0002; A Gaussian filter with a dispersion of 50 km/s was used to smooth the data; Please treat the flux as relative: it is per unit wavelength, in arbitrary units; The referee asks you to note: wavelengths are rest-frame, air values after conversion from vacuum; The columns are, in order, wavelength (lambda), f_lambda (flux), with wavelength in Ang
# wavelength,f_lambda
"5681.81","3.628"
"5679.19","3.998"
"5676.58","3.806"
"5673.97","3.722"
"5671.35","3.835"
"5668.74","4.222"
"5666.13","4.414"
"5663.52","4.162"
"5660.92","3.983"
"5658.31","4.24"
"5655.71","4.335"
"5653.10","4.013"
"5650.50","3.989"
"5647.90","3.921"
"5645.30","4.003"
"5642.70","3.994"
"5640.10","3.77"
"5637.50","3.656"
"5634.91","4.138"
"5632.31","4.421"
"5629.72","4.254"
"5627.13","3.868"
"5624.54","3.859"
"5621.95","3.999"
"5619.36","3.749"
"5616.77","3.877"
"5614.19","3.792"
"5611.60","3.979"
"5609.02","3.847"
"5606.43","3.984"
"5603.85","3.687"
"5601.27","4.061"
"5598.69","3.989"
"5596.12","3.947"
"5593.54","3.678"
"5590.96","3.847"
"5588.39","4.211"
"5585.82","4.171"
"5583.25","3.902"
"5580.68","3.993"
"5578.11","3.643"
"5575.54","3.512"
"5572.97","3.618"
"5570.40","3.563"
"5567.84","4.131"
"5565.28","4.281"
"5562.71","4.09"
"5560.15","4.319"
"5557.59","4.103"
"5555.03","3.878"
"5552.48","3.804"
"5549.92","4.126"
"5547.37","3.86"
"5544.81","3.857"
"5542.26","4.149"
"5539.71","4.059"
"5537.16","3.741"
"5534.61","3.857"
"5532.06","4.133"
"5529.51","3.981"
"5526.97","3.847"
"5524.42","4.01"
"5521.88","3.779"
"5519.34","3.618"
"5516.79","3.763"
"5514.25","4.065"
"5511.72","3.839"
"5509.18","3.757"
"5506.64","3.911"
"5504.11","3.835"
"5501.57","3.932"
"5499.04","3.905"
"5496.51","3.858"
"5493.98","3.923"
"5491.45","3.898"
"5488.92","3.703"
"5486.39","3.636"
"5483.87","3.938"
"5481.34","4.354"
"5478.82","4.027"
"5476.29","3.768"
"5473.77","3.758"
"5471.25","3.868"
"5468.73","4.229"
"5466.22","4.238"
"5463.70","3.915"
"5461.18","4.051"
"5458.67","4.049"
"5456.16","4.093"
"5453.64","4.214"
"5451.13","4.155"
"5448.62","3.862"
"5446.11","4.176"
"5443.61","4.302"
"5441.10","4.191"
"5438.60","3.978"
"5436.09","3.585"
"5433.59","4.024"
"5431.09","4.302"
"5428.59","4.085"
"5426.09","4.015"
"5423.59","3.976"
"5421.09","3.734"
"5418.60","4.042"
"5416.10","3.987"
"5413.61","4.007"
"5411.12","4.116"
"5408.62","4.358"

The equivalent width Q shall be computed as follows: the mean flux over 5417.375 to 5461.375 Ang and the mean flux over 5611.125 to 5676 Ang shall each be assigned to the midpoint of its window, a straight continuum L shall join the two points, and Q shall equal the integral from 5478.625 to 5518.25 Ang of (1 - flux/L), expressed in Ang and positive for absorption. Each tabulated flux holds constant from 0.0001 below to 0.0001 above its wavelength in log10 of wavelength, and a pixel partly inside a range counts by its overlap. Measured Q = 1.4 Ang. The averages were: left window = 4.05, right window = 4.01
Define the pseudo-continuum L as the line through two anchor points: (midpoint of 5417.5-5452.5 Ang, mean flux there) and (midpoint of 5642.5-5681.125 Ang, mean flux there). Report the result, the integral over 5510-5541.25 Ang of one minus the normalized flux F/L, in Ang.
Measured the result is 1.1 Ang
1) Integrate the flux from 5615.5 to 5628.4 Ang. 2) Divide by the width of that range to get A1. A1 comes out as 3.87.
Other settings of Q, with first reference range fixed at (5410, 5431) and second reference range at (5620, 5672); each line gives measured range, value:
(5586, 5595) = 0.22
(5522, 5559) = 0.74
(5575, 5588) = 0.49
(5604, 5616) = 0.50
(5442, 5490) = 0.00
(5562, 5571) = -0.02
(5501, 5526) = 1.12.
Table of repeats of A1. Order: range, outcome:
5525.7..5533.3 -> 3.99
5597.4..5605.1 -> 3.92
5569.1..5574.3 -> 3.59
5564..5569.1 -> 4.21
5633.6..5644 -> 3.89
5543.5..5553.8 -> 3.91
